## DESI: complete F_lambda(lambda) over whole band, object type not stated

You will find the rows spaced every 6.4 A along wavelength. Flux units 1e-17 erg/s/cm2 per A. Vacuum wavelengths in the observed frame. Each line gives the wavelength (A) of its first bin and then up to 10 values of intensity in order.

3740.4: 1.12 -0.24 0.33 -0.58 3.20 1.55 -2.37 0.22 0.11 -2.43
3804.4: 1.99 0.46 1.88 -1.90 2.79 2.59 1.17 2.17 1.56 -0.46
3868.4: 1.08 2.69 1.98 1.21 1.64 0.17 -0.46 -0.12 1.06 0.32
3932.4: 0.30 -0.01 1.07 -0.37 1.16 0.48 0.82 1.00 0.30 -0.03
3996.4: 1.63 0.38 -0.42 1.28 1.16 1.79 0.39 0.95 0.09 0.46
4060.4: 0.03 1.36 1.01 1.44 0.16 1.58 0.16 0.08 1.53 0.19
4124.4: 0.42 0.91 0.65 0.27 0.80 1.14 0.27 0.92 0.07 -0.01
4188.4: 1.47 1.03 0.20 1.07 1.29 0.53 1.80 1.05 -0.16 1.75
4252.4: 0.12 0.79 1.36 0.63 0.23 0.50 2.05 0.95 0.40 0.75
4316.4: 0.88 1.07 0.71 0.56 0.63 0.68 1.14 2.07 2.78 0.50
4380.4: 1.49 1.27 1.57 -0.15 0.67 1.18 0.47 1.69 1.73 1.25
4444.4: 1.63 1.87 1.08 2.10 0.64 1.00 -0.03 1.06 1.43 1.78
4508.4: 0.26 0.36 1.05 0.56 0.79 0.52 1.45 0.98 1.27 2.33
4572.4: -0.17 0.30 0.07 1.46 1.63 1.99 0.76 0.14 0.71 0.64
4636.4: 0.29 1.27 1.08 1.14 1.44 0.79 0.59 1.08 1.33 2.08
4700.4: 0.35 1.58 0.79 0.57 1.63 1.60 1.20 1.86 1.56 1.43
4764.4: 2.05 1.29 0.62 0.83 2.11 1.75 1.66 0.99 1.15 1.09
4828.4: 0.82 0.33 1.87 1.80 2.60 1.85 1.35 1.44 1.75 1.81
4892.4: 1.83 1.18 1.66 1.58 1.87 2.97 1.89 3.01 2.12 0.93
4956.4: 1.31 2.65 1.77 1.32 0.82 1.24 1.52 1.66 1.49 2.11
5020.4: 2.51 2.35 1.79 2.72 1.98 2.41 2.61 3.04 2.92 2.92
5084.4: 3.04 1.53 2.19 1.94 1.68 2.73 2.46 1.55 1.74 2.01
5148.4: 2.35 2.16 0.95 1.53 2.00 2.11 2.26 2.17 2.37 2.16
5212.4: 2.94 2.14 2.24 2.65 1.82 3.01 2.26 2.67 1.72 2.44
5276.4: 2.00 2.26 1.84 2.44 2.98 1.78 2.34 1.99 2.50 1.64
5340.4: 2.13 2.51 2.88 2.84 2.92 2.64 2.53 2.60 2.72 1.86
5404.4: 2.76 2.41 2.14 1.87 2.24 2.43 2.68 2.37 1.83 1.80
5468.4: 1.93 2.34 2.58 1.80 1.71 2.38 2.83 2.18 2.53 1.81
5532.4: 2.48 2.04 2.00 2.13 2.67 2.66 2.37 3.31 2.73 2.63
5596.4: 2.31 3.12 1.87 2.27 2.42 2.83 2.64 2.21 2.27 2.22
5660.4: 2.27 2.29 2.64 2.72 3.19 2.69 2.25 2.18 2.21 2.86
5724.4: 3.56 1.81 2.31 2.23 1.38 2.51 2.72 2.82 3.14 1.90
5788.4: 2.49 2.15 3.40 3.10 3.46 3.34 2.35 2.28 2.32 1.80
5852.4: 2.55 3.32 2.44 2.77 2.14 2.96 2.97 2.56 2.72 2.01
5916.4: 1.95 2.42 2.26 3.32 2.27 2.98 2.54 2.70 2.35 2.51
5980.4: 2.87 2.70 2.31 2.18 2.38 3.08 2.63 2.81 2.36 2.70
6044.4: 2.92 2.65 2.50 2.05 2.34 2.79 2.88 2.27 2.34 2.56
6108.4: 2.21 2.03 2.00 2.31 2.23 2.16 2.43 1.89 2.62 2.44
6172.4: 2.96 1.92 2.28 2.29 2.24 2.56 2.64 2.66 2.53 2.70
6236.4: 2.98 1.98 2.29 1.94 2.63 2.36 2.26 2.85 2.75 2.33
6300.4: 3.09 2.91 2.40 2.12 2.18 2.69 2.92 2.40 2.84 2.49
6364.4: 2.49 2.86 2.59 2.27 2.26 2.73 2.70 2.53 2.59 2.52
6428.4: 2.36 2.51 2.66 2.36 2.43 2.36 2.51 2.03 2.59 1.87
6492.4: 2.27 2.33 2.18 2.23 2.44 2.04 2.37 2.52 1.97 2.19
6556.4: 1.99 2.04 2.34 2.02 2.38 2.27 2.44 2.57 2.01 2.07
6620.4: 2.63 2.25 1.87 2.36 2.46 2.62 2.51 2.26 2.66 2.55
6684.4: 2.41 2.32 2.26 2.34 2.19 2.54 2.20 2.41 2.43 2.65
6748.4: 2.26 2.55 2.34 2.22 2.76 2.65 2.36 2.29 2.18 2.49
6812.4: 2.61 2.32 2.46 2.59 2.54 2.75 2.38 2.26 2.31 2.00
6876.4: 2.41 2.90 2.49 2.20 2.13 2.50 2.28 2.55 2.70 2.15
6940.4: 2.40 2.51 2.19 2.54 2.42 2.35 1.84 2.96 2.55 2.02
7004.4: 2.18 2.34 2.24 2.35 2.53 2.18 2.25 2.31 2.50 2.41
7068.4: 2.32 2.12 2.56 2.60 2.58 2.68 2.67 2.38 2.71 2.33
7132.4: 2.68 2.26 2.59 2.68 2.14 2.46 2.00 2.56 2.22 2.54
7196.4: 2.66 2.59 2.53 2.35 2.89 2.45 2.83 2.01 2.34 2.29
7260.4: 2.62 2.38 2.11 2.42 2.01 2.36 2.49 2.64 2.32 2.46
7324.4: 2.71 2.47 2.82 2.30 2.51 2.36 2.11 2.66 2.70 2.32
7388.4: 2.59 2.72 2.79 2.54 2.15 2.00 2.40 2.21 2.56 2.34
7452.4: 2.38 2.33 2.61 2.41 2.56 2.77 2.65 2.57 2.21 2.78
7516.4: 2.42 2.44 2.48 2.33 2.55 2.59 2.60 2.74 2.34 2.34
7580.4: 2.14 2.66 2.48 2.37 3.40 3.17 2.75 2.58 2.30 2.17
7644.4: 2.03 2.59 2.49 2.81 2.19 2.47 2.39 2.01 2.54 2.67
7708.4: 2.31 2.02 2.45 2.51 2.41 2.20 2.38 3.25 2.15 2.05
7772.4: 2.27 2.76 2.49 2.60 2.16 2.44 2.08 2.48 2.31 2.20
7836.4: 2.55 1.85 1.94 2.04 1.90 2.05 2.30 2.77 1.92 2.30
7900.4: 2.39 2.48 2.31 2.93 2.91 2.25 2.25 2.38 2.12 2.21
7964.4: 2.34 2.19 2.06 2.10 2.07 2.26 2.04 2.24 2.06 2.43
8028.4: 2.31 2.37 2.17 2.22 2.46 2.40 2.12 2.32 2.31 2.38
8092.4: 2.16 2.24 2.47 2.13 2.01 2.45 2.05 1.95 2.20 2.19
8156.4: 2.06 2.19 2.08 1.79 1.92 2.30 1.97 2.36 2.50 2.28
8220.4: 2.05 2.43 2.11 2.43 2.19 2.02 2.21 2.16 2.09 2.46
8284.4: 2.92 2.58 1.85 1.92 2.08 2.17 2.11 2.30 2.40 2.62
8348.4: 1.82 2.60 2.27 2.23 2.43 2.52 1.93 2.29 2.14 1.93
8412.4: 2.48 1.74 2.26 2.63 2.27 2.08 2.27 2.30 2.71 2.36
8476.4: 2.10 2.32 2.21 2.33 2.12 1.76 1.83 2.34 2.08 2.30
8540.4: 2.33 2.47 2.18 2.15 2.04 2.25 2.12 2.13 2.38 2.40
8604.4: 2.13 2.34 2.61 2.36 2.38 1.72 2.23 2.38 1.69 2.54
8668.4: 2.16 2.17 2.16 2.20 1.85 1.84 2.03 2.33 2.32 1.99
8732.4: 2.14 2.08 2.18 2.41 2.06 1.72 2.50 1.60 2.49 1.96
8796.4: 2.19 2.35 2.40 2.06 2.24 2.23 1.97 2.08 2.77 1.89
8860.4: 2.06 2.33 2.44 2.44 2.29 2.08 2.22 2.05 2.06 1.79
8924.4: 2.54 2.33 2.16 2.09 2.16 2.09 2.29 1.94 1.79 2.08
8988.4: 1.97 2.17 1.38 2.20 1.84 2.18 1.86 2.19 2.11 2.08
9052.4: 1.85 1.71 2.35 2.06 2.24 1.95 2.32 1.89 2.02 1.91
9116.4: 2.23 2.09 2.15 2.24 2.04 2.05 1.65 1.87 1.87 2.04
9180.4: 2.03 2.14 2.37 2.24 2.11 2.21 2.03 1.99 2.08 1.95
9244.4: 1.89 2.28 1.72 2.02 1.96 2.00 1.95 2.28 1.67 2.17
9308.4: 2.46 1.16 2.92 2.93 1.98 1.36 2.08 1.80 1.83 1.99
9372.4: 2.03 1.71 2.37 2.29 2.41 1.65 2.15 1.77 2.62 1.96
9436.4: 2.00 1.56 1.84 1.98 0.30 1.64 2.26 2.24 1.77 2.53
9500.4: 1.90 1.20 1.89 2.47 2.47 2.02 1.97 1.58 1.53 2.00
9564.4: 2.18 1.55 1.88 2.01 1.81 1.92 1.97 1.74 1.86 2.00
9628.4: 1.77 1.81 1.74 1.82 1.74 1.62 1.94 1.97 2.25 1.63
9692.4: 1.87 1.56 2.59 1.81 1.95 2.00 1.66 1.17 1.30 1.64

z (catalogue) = 0.26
